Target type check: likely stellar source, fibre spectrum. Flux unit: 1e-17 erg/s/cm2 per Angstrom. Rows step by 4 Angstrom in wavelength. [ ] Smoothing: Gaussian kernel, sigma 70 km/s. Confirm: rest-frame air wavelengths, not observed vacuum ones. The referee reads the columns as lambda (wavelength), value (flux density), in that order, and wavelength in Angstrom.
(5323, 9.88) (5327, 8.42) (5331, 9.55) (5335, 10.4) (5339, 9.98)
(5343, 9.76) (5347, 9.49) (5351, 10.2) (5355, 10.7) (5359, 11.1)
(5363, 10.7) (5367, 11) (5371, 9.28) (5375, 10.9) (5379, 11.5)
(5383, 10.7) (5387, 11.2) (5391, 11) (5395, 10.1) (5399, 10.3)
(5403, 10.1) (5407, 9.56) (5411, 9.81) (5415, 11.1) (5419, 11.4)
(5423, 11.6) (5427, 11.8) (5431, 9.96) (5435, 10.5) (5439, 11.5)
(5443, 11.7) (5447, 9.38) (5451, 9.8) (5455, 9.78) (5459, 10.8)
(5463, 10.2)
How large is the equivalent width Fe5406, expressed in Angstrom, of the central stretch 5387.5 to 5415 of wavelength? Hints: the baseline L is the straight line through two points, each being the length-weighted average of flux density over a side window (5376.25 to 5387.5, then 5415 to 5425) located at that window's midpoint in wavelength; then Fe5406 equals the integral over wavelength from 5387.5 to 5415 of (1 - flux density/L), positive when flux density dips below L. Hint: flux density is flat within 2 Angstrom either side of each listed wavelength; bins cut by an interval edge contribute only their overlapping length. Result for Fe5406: 2.4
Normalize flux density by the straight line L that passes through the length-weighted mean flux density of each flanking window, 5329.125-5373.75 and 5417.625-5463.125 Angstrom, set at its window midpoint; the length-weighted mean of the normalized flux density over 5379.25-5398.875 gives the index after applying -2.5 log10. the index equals -0.04 mag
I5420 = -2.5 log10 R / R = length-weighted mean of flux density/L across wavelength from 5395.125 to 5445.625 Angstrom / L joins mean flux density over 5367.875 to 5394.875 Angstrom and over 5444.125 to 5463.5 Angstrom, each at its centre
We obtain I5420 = -0.04 mag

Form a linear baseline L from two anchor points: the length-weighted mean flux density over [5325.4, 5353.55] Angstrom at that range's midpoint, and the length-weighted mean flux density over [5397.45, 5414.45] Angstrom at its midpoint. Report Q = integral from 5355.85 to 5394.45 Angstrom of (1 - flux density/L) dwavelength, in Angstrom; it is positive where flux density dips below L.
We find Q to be -3.51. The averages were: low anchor 9.72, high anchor 10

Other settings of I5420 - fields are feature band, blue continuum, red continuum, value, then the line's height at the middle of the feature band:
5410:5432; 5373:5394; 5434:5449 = -0.02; 10.9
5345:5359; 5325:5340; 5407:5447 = -0.05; 9.83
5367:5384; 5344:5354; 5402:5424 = -0.05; 10.2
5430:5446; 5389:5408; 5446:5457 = -0.11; 9.82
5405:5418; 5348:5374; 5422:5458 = 0.03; 10.6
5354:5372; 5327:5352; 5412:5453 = -0.06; 10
